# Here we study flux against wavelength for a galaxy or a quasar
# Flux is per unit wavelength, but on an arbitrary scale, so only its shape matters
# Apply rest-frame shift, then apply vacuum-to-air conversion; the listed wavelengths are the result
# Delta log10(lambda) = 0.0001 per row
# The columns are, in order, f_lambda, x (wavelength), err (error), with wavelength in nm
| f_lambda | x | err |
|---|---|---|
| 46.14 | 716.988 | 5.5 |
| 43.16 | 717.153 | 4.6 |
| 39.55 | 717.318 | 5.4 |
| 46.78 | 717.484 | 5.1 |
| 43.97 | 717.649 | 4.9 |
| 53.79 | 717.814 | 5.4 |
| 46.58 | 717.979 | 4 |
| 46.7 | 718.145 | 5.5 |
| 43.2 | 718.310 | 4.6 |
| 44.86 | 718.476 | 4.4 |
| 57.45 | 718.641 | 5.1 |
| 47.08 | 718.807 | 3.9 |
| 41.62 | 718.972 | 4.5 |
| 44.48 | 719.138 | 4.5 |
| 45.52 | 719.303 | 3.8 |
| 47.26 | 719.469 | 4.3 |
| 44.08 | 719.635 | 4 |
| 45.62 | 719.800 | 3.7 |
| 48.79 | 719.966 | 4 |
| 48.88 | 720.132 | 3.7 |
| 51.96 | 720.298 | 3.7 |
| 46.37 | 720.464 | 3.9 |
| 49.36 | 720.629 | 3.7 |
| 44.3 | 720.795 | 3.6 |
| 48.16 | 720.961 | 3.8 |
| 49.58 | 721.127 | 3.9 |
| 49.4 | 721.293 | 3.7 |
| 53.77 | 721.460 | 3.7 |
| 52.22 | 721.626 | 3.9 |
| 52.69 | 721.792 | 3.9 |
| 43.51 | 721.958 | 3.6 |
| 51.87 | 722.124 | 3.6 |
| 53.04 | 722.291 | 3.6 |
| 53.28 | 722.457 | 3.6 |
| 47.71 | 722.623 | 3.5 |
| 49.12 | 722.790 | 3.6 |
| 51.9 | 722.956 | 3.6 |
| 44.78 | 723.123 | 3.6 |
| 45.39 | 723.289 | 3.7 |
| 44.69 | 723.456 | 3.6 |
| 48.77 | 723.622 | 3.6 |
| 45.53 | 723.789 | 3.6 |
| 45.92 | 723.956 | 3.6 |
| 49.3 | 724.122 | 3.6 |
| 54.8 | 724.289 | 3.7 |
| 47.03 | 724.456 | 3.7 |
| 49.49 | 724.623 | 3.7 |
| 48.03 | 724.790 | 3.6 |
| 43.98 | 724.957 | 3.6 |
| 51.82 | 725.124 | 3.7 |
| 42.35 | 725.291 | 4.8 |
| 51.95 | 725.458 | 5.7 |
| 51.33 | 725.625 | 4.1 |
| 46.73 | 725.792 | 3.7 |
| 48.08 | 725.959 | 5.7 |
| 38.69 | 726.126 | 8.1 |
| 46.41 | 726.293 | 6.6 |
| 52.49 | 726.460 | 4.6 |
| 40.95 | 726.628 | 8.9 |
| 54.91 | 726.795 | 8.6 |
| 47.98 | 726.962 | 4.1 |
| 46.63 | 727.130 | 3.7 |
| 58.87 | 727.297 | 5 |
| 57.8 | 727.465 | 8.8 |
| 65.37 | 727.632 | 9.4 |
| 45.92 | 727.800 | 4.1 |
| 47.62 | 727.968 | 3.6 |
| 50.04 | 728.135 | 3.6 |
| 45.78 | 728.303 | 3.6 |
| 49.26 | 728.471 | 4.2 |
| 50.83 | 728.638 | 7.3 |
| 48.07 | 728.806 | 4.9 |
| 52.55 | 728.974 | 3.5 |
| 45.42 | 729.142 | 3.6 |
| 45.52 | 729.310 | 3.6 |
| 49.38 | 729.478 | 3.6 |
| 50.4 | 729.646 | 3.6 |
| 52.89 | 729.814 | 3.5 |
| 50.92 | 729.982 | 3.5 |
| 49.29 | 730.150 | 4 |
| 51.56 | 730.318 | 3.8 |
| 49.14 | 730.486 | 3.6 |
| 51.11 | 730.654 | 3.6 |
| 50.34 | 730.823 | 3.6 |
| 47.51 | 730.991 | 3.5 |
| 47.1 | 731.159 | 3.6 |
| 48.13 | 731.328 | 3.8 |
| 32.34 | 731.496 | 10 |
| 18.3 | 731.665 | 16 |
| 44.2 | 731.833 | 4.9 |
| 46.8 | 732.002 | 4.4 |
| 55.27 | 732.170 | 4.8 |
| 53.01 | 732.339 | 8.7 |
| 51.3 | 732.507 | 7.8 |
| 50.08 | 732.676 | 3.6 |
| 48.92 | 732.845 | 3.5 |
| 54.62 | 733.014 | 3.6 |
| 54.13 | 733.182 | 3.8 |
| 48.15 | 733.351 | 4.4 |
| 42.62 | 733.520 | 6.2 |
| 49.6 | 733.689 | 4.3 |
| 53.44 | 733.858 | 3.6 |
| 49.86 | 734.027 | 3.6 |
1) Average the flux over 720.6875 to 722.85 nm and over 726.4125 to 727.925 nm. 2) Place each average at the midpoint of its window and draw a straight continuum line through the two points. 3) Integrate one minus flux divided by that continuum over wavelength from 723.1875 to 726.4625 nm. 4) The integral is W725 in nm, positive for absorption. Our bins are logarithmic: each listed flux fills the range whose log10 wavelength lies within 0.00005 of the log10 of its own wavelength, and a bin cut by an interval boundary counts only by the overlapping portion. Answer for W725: 0.23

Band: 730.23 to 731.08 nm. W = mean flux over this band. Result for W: 49.9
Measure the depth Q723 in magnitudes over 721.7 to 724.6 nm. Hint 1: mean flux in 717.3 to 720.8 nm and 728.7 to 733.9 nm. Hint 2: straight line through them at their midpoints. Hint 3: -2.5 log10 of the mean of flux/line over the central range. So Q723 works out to -0.03 mag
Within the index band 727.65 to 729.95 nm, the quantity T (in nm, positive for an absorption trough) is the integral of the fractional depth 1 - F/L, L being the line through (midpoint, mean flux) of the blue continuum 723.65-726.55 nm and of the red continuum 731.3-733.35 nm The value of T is -0.10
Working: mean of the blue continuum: 47.9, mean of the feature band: 49.3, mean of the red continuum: 46.5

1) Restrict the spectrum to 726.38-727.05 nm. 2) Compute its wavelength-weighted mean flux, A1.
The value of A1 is 49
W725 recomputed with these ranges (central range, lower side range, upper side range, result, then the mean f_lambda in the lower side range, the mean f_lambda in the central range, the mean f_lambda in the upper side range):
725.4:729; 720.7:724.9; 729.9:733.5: -0.12 nm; 48.9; 49.9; 47.6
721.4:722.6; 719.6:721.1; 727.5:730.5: -0.08 nm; 47.7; 51.3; 50.1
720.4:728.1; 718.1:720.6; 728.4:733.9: -0.27 nm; 47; 49.1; 48.2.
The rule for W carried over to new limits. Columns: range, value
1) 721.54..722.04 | 49.6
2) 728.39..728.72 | 50.2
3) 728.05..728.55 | 48.4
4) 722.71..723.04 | 50.5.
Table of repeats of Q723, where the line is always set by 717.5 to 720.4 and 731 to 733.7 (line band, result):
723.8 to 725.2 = -0.04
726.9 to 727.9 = -0.15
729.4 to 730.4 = -0.09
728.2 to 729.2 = -0.05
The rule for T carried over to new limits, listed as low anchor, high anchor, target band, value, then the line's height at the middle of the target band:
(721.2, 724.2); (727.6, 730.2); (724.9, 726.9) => 0.07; 49.4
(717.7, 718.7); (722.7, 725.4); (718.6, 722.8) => -0.05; 48.1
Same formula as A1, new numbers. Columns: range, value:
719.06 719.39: 45.1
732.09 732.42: 54.1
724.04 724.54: 50.3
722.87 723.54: 46.7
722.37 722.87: 50.1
